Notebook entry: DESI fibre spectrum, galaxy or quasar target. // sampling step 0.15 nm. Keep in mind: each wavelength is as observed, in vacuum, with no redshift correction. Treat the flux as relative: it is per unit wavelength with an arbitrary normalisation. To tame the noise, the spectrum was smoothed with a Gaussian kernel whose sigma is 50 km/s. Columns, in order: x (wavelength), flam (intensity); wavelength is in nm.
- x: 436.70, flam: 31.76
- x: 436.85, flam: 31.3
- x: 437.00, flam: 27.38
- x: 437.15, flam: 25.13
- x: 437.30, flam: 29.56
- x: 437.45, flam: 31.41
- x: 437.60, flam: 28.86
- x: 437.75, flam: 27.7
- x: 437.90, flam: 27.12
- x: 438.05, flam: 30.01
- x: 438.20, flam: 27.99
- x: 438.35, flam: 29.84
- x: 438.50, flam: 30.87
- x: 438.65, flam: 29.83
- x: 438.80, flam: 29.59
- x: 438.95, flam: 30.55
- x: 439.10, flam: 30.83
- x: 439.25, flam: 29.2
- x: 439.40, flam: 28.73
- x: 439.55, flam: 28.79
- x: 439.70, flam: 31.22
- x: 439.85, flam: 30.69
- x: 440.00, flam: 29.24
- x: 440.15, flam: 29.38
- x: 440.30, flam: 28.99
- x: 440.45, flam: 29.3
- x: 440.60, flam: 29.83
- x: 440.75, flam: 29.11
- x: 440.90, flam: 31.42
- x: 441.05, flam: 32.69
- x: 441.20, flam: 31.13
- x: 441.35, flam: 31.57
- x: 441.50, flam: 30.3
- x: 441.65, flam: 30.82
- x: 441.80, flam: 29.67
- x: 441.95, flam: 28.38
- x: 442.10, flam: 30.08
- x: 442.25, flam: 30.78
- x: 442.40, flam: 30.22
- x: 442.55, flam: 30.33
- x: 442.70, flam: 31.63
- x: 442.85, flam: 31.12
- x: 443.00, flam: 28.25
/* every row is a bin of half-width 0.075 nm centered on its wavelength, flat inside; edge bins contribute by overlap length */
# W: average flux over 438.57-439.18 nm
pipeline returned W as 30.2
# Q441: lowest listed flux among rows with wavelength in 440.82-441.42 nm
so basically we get 31.13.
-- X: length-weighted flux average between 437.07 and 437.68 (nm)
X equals 28.7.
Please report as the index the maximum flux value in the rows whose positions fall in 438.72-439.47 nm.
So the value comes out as 30.83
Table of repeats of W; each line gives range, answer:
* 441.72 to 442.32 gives 29.7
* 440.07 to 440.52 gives 29.2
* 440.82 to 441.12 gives 32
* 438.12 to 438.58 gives 29.6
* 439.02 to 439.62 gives 29.4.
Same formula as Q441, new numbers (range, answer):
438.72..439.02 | 29.59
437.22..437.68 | 28.86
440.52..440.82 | 29.11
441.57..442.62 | 28.38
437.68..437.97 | 27.12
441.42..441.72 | 30.3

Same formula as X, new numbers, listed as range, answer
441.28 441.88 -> 30.6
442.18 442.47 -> 30.5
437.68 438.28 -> 28.2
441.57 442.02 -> 29.6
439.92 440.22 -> 29.3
